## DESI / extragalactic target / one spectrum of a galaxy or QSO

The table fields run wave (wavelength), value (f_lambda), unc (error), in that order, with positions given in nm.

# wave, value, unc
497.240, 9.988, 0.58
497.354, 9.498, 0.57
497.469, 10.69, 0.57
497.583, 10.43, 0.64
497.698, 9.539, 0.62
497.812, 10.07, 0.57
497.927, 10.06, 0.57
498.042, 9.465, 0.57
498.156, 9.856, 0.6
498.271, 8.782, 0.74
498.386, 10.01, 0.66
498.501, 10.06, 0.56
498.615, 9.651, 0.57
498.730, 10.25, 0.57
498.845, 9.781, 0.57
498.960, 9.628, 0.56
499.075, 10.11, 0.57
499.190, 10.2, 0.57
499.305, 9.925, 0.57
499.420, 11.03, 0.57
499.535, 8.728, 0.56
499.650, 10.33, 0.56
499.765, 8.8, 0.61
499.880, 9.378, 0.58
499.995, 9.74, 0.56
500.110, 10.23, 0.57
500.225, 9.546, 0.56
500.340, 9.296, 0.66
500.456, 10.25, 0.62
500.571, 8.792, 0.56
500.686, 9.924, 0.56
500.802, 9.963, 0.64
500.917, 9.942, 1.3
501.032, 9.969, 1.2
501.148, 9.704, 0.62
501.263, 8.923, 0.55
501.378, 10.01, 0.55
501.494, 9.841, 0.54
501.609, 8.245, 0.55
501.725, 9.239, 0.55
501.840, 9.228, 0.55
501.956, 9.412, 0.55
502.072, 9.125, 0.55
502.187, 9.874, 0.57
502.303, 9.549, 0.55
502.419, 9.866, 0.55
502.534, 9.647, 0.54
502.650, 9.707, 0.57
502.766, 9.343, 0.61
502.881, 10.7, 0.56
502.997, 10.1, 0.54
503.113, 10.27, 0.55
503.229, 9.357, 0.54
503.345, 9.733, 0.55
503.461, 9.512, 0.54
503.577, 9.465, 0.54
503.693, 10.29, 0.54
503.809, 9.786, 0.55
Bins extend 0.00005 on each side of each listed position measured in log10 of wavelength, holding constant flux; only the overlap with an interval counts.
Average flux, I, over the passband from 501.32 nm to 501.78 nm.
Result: 9.33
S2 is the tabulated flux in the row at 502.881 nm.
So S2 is 10.7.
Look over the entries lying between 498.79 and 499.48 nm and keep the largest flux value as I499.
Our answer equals 11.03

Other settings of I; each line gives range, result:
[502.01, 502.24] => 9.5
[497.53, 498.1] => 9.91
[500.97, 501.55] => 9.69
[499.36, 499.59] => 9.89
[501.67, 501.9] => 9.24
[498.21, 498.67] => 9.63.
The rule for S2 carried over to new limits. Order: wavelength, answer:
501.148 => 9.704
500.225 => 9.546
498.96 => 9.628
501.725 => 9.239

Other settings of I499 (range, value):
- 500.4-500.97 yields 10.25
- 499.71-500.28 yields 10.23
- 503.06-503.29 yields 10.27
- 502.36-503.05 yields 10.7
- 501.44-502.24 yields 9.874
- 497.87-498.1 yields 10.06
